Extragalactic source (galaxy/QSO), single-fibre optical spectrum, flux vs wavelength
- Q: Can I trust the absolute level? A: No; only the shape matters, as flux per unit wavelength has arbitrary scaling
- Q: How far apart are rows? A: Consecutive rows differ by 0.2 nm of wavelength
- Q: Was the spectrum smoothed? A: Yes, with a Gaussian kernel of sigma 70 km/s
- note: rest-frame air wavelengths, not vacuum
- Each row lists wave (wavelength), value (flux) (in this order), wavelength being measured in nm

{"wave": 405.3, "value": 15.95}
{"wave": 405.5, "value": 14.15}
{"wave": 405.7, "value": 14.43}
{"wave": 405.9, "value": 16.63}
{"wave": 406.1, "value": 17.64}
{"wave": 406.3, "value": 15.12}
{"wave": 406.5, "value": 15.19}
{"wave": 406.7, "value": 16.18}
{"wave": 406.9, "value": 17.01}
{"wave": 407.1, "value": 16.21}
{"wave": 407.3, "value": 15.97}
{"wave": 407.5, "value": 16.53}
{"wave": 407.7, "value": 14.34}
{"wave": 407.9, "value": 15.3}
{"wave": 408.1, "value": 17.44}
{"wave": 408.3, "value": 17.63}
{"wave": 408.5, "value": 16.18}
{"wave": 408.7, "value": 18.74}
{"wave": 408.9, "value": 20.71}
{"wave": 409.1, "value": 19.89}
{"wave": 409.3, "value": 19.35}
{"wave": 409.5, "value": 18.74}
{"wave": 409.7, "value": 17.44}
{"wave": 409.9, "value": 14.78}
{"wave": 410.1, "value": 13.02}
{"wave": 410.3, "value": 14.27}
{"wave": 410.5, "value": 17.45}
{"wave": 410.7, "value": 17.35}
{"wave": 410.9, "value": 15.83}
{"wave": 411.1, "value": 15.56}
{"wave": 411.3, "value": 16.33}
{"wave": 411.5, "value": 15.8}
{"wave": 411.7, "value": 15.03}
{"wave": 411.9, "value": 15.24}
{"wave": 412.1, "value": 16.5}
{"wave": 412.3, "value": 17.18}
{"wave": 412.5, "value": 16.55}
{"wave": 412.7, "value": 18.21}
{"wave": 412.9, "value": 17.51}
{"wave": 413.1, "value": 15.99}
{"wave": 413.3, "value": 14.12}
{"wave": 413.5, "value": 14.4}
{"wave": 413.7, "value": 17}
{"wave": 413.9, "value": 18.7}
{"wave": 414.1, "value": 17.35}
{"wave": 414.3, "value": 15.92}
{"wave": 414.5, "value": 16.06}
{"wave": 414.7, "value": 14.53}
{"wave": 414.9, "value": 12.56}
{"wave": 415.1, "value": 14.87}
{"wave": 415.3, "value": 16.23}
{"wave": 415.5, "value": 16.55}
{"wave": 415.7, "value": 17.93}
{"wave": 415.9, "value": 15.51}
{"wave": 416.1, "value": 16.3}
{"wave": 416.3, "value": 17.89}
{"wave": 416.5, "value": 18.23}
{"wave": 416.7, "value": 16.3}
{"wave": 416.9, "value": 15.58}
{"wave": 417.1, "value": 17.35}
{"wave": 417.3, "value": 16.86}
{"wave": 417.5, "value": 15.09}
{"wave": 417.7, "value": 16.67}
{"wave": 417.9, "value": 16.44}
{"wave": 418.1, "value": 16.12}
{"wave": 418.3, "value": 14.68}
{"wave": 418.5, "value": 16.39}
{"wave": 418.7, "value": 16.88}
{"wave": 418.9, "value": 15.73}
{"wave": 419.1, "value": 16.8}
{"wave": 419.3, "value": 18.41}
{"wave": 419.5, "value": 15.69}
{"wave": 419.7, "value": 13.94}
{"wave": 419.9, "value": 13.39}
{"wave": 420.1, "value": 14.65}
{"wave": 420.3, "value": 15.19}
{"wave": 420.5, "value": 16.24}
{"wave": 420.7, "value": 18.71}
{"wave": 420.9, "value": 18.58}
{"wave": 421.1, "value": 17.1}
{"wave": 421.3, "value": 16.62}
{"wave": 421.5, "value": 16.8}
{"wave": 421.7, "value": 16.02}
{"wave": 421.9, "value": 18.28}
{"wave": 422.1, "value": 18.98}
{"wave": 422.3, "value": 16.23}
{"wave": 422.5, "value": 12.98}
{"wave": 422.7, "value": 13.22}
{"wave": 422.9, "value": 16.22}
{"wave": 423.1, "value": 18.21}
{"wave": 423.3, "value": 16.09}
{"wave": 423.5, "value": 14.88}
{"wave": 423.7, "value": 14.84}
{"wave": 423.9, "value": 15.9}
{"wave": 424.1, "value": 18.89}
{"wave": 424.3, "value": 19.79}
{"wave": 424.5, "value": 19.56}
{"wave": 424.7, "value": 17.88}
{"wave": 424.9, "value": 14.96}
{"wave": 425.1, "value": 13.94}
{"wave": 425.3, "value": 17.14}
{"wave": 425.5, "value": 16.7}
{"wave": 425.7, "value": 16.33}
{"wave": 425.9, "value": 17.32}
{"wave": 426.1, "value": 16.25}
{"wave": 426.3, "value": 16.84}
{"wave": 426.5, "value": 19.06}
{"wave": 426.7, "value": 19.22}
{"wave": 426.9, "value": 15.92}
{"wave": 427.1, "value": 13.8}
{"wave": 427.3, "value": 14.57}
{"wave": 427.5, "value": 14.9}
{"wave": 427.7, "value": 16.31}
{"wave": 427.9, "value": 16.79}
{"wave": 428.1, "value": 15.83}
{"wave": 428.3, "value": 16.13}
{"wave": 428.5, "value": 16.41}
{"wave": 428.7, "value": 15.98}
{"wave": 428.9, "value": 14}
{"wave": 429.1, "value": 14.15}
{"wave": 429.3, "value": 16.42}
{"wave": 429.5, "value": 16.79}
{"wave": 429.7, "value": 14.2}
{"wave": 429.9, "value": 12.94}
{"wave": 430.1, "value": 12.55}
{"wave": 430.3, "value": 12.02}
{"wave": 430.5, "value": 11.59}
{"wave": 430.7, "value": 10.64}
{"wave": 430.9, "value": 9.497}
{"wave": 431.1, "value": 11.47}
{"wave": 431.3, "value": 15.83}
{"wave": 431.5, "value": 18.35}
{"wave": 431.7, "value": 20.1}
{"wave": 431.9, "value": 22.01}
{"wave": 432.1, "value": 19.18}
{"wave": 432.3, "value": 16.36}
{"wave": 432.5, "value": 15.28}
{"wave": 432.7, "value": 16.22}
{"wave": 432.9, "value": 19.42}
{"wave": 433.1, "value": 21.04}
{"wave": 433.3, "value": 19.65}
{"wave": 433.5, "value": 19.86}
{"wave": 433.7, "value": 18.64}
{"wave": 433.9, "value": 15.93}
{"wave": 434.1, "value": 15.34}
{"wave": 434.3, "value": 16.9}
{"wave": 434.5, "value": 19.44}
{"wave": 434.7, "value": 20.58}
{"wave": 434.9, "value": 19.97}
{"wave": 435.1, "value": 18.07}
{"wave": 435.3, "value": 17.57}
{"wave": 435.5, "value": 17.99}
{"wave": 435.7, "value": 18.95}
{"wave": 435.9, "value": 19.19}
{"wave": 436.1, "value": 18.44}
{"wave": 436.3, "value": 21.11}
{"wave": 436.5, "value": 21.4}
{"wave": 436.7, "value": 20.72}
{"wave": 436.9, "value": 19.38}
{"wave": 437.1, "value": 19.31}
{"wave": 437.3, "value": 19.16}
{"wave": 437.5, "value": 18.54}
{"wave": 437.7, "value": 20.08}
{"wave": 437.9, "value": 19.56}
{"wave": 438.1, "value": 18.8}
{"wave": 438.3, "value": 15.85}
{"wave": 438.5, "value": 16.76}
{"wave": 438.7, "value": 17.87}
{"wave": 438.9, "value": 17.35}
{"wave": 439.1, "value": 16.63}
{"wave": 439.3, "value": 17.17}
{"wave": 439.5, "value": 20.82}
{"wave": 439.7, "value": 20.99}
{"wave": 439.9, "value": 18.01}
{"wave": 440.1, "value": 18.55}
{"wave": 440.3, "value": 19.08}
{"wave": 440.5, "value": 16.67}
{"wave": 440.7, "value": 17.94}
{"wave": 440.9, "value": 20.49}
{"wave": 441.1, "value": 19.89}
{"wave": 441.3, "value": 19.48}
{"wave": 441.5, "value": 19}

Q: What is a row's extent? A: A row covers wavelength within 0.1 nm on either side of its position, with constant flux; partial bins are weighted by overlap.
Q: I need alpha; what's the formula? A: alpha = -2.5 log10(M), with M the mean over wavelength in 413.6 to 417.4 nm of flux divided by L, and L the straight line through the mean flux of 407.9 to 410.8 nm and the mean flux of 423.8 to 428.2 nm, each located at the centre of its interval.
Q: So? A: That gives 0.04 mag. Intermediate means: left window 17.3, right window 16.7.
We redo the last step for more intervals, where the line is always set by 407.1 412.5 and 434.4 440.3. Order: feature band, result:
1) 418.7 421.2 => 0.08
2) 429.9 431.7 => 0.36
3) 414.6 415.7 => 0.12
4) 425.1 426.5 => 0.08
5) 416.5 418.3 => 0.06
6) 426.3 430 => 0.15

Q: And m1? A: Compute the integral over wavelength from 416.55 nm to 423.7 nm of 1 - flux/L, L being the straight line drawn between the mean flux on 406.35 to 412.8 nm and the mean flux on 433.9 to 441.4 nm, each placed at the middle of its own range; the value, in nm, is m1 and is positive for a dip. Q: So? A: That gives 0.492 nm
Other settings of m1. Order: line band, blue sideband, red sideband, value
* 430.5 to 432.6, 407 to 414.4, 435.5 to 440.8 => 0.30 nm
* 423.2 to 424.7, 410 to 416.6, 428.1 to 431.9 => -0.20 nm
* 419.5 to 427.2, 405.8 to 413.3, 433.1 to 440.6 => 0.51 nm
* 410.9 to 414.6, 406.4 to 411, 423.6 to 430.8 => 0.06 nm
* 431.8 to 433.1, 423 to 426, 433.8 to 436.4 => -0.02 nm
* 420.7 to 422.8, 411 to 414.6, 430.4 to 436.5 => 0.03 nm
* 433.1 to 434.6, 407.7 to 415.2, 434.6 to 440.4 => 0.03 nm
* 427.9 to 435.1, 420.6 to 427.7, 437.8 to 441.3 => 0.48 nm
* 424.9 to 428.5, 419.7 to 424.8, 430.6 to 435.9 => 0.14 nm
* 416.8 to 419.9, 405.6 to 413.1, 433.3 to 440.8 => 0.21 nm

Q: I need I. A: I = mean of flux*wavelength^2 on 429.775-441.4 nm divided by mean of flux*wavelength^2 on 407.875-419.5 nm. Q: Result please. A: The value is 1.20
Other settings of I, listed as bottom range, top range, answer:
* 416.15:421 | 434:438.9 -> 1.25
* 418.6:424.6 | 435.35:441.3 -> 1.24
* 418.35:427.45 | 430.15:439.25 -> 1.14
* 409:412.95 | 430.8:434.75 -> 1.17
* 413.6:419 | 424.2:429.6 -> 1.06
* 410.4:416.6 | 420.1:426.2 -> 1.07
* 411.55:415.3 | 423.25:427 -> 1.12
